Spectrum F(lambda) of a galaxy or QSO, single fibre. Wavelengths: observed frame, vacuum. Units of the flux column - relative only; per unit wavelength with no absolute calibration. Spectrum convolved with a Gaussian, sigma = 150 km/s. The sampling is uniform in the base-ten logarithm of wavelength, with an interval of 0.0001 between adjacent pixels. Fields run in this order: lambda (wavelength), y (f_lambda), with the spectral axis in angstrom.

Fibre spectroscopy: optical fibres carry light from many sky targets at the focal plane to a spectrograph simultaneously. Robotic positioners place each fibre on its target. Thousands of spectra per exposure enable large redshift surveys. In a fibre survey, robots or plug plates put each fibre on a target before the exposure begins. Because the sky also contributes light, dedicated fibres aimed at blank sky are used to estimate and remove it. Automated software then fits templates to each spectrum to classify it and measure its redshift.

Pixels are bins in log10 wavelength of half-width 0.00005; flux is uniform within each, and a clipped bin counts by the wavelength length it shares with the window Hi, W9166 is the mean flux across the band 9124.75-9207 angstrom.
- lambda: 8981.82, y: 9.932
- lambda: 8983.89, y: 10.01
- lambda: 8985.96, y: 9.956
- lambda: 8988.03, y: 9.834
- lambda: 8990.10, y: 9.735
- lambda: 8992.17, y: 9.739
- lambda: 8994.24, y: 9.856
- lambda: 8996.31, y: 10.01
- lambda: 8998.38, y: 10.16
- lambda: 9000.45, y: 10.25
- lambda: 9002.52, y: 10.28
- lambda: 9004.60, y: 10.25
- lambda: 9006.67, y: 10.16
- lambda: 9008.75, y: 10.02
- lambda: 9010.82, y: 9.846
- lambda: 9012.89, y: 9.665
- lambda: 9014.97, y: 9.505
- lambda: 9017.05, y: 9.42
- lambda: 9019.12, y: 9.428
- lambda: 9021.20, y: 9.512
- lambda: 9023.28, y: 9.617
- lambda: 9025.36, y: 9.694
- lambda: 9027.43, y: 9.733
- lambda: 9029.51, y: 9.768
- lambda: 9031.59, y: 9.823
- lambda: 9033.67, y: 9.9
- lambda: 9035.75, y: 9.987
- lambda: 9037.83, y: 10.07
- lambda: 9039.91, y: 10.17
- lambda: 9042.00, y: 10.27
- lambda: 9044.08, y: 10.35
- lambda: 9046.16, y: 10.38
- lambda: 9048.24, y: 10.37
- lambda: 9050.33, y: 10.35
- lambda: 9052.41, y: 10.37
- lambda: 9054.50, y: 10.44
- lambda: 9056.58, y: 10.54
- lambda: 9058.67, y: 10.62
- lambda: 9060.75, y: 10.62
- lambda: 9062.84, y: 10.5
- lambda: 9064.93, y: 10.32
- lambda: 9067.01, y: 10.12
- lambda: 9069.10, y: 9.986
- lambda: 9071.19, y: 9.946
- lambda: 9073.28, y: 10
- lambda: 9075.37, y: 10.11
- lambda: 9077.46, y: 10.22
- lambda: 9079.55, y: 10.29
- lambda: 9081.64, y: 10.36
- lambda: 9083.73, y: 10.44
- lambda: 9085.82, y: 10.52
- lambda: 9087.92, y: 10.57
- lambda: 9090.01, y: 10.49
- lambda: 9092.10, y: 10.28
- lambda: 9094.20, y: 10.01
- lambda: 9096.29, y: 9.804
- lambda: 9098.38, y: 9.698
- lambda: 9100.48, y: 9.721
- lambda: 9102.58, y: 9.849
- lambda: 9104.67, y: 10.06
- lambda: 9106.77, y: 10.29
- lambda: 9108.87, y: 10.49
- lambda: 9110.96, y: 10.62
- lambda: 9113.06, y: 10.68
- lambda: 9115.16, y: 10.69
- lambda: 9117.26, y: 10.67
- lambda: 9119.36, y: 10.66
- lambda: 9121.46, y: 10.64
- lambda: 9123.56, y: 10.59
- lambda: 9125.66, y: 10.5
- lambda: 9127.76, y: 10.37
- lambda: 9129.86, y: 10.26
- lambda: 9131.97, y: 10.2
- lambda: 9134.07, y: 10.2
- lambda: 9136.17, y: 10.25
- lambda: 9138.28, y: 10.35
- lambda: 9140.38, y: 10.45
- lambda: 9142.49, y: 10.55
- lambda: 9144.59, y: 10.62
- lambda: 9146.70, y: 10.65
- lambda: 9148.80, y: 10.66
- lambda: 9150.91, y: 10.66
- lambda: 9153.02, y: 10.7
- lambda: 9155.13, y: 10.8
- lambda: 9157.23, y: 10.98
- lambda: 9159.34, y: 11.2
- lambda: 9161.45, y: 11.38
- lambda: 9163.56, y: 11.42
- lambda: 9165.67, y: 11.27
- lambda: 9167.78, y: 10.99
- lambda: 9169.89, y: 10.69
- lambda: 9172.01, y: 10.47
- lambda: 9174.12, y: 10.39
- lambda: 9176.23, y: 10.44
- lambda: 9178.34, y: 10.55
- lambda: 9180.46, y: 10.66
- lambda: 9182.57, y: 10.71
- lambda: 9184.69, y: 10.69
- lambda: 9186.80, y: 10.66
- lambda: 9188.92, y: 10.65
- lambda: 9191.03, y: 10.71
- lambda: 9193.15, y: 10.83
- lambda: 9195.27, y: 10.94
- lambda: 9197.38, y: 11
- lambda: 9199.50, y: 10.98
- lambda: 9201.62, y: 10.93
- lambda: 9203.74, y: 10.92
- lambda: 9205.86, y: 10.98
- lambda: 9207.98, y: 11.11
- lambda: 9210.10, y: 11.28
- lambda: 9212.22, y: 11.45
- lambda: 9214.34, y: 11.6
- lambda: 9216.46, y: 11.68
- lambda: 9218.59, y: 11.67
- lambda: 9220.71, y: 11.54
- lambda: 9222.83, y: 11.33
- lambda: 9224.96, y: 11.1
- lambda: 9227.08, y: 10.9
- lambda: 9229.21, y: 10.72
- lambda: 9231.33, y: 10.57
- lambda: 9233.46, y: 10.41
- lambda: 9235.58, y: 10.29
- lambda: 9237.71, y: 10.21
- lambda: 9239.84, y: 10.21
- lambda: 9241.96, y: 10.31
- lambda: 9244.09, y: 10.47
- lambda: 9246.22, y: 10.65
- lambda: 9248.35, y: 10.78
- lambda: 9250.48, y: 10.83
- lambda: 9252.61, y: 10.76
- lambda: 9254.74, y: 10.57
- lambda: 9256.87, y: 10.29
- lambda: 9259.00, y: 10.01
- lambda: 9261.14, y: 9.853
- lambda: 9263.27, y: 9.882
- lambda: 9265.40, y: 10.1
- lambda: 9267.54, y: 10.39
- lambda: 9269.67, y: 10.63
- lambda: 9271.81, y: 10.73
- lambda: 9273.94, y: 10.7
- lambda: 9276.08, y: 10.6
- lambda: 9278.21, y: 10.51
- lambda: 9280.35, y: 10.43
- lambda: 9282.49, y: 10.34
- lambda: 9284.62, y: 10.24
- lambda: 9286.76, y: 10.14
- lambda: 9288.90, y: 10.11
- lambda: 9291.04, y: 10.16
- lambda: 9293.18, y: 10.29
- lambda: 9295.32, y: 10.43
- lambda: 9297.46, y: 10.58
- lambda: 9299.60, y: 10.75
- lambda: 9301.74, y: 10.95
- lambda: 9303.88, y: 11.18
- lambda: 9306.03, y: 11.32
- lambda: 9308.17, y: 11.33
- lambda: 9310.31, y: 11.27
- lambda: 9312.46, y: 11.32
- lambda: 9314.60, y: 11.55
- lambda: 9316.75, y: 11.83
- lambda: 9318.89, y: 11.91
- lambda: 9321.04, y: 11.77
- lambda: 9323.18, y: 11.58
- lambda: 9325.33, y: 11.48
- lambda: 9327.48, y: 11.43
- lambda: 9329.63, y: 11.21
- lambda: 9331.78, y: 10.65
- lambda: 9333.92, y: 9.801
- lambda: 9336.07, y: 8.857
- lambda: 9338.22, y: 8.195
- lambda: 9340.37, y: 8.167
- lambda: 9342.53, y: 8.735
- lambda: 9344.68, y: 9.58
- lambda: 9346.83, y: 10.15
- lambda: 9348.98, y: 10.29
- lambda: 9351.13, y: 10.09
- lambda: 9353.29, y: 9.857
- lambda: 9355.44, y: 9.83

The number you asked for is 10.7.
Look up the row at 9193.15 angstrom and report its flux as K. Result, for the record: 10.83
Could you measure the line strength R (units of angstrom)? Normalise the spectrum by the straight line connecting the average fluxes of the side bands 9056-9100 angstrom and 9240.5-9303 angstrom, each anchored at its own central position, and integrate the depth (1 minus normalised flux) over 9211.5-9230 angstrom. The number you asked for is -1.7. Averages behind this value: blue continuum 10.2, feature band 11.3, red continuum 10.4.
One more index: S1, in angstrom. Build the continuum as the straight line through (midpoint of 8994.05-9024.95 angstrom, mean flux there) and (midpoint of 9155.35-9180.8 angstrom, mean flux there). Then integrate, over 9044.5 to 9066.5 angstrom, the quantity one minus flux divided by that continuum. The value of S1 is -0.6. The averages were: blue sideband 9.86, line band 10.4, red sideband 10.9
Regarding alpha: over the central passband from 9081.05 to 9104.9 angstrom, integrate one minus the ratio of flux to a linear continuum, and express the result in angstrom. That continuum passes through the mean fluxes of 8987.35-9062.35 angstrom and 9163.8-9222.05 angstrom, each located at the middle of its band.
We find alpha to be 0.6 angstrom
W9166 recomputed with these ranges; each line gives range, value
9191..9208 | 10.9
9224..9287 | 10.5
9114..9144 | 10.5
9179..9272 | 10.7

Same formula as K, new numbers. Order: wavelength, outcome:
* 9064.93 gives 10.32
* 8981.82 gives 9.932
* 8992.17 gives 9.739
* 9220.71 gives 11.54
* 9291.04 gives 10.16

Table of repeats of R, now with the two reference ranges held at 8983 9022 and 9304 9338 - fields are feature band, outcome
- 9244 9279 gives 1.3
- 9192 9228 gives -1.8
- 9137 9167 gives -1.1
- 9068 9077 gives 0.1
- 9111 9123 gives -0.4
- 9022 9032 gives 0.3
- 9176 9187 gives -0.1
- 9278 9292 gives 0.9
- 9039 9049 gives -0.3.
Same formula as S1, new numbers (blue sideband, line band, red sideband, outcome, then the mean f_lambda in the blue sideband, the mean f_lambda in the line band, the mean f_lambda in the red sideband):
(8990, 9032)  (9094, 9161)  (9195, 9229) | 1.2 angstrom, 9.84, 10.4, 11.2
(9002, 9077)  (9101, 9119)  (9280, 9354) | -0.4 angstrom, 10.1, 10.4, 10.5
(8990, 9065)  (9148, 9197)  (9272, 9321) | -1.6 angstrom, 10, 10.8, 10.8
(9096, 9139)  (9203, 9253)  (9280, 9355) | -2.3 angstrom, 10.3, 10.9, 10.5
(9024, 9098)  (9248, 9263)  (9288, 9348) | 0.1 angstrom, 10.2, 10.4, 10.6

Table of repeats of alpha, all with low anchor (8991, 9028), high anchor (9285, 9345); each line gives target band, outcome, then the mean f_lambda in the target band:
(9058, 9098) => -0.99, 10.3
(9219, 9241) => -0.77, 10.8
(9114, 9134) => -0.73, 10.5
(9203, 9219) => -1.53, 11.3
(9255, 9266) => 0.42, 10.1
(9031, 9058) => -0.85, 10.2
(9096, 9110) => 0.10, 10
